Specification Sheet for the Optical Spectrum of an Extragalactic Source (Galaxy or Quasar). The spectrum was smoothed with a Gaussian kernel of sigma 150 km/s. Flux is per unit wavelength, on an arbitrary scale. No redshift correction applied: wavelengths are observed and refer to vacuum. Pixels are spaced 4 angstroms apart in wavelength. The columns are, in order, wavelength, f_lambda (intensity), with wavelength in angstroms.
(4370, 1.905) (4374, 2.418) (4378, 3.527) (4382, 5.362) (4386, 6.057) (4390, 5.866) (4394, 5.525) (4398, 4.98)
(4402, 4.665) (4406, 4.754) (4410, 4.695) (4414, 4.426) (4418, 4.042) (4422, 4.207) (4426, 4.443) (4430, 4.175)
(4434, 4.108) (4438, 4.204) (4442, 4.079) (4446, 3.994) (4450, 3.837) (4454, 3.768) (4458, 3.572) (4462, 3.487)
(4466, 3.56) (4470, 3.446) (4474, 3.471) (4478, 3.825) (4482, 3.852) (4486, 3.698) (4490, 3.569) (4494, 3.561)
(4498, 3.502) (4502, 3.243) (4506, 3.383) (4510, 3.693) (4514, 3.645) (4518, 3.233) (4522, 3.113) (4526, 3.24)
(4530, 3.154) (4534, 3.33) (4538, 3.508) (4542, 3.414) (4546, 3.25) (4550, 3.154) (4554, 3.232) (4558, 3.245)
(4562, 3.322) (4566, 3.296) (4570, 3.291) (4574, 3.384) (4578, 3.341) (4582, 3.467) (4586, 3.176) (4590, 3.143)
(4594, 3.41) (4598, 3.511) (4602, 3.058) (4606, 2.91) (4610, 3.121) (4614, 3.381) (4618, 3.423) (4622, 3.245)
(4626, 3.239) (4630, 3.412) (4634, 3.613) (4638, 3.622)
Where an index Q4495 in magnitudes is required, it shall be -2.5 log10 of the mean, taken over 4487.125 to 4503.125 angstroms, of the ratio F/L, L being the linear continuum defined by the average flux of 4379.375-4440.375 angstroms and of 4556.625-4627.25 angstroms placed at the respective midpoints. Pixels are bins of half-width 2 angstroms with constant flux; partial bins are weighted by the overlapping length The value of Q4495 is 0.163 mag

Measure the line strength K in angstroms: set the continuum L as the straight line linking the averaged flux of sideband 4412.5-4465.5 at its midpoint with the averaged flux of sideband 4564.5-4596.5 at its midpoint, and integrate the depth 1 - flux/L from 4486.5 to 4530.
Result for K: 3.03 angstroms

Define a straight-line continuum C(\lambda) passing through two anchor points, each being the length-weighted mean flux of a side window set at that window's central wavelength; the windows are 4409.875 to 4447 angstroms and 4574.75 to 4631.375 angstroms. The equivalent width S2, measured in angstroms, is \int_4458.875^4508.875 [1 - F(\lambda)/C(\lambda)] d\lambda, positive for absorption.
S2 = 4.7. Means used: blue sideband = 4.22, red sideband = 3.27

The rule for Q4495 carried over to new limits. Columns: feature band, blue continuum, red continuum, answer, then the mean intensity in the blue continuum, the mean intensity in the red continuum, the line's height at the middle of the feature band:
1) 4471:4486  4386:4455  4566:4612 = 0.11 mag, 4.51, 3.26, 4.08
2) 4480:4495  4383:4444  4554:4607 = 0.11 mag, 4.69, 3.28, 4.07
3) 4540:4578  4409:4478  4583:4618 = 0.04 mag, 3.96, 3.23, 3.42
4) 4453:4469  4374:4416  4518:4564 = 0.16 mag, 4.86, 3.27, 4.14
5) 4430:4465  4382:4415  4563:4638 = 0.21 mag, 5.16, 3.31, 4.71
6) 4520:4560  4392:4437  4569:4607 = 0.11 mag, 4.54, 3.28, 3.63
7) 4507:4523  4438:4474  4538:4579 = 0.01 mag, 3.73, 3.3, 3.48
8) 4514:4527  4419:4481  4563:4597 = 0.10 mag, 3.88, 3.32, 3.58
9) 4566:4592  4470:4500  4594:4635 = 0.03 mag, 3.63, 3.29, 3.38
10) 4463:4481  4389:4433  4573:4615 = 0.17 mag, 4.67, 3.26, 4.2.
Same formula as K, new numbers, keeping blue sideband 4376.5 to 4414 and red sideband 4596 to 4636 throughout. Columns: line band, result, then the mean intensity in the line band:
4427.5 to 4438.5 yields 1.3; 4.17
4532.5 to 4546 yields 1.7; 3.4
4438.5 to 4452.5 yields 2.0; 3.99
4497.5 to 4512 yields 2.5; 3.45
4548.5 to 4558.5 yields 1.5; 3.21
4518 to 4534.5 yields 3.3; 3.2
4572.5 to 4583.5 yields 0.6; 3.39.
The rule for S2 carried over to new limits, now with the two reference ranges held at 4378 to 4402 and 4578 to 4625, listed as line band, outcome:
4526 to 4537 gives 1.9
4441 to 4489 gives 9.2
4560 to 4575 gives 1.1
